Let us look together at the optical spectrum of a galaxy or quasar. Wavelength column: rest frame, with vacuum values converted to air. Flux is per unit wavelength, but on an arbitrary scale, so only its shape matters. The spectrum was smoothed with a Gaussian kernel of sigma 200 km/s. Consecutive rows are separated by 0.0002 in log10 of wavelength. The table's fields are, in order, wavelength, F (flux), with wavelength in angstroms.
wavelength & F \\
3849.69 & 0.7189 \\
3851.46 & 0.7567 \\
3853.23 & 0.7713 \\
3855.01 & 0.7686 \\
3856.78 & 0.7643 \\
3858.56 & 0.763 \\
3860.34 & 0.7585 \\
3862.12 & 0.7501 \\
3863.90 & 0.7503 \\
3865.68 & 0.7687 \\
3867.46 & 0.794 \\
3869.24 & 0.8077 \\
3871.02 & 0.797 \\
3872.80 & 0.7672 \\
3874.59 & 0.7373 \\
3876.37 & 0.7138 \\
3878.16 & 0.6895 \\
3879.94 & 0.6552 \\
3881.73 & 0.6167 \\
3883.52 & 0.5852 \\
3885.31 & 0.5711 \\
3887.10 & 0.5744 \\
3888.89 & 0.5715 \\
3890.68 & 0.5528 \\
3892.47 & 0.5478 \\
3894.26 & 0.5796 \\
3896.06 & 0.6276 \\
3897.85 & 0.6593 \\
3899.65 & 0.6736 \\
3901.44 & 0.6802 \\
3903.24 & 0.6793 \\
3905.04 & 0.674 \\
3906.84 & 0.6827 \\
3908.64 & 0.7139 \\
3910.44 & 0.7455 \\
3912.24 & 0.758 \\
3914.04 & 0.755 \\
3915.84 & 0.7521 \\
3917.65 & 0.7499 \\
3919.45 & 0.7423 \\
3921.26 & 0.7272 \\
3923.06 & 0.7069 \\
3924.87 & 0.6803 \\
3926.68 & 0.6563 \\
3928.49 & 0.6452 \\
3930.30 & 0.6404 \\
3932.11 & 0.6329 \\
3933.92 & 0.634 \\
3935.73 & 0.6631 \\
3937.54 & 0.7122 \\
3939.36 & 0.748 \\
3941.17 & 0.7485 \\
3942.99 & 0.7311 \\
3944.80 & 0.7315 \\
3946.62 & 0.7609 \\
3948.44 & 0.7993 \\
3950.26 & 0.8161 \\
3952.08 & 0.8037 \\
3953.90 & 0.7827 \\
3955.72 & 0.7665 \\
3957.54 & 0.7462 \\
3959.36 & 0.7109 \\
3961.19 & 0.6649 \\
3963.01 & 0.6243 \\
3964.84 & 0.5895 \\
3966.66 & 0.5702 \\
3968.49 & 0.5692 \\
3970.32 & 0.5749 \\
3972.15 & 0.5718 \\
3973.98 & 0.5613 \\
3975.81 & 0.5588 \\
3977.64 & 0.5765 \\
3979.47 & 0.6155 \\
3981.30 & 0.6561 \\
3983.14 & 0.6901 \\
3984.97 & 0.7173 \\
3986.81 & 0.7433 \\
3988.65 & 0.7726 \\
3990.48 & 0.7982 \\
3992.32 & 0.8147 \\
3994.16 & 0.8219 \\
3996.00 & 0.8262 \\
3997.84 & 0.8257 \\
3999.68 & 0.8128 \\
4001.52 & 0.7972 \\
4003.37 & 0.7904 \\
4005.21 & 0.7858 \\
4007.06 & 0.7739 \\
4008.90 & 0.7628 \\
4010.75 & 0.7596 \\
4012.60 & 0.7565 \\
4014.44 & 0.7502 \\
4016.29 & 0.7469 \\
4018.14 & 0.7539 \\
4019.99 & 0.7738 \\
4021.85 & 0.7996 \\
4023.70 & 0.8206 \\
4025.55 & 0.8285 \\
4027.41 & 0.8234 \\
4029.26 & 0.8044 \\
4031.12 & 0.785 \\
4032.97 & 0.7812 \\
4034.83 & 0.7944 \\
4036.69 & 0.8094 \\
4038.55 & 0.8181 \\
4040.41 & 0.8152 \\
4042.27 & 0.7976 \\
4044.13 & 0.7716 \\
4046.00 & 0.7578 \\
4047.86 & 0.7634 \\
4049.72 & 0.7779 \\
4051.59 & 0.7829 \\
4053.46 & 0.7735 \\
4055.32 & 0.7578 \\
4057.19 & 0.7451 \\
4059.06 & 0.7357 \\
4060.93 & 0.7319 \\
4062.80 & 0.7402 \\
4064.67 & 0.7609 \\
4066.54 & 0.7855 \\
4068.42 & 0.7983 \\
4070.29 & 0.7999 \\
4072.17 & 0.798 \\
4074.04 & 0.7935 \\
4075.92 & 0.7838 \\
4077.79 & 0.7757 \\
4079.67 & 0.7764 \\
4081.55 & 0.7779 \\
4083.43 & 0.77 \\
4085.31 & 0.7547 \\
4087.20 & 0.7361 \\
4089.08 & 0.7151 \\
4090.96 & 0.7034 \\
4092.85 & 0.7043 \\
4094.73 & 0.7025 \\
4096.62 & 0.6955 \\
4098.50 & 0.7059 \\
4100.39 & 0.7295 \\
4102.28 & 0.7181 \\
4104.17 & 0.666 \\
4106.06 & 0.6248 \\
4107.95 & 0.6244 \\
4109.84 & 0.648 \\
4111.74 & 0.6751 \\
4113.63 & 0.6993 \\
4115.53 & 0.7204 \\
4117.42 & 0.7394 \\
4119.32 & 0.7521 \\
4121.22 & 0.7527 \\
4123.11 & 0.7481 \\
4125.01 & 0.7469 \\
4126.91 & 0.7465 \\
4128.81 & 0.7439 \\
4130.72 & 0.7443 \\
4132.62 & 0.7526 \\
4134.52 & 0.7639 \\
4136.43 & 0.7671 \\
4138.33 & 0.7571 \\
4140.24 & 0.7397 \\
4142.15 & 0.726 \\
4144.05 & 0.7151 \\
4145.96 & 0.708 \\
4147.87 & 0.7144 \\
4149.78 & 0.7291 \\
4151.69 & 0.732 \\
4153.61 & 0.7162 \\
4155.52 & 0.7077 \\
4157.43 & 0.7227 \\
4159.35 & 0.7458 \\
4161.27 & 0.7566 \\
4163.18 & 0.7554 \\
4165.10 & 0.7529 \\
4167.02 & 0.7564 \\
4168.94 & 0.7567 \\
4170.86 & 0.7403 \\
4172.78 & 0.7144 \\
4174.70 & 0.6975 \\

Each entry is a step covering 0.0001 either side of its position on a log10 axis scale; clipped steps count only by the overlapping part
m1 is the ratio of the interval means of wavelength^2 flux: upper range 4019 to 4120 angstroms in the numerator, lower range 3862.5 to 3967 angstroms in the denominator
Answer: 1.17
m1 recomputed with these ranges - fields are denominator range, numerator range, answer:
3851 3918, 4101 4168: 1.18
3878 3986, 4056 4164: 1.20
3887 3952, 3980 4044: 1.19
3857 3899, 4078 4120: 1.17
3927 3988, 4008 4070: 1.20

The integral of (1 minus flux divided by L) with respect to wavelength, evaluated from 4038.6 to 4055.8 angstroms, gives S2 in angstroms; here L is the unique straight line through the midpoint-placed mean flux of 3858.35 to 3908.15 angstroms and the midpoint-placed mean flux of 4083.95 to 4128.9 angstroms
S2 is -1.9 angstroms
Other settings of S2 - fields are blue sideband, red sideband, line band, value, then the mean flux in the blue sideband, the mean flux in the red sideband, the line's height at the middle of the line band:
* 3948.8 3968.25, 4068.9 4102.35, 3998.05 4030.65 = -2.77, 0.705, 0.748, 0.724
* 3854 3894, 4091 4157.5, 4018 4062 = -4.58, 0.694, 0.718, 0.71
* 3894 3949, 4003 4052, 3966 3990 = 3.64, 0.7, 0.785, 0.745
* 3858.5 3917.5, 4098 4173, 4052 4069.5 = -1.11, 0.689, 0.726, 0.715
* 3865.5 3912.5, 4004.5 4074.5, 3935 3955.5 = -1.24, 0.672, 0.779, 0.712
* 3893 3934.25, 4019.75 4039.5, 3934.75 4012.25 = 3.01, 0.686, 0.804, 0.747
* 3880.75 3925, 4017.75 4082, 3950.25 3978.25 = 2.43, 0.664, 0.783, 0.714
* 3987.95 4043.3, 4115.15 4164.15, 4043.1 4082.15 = 0.09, 0.794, 0.739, 0.773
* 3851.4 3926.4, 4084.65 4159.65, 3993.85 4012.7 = -2.22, 0.699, 0.72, 0.709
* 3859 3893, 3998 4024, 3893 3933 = 1.34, 0.687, 0.778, 0.712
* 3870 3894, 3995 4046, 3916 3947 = -0.21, 0.644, 0.791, 0.696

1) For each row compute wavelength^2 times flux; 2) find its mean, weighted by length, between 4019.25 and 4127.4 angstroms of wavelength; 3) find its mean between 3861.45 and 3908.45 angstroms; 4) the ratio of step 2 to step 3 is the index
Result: 1.23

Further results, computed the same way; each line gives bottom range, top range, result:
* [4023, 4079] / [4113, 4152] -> 0.98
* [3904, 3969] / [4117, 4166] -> 1.16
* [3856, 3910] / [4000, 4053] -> 1.24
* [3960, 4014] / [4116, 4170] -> 1.14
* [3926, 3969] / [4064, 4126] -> 1.13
